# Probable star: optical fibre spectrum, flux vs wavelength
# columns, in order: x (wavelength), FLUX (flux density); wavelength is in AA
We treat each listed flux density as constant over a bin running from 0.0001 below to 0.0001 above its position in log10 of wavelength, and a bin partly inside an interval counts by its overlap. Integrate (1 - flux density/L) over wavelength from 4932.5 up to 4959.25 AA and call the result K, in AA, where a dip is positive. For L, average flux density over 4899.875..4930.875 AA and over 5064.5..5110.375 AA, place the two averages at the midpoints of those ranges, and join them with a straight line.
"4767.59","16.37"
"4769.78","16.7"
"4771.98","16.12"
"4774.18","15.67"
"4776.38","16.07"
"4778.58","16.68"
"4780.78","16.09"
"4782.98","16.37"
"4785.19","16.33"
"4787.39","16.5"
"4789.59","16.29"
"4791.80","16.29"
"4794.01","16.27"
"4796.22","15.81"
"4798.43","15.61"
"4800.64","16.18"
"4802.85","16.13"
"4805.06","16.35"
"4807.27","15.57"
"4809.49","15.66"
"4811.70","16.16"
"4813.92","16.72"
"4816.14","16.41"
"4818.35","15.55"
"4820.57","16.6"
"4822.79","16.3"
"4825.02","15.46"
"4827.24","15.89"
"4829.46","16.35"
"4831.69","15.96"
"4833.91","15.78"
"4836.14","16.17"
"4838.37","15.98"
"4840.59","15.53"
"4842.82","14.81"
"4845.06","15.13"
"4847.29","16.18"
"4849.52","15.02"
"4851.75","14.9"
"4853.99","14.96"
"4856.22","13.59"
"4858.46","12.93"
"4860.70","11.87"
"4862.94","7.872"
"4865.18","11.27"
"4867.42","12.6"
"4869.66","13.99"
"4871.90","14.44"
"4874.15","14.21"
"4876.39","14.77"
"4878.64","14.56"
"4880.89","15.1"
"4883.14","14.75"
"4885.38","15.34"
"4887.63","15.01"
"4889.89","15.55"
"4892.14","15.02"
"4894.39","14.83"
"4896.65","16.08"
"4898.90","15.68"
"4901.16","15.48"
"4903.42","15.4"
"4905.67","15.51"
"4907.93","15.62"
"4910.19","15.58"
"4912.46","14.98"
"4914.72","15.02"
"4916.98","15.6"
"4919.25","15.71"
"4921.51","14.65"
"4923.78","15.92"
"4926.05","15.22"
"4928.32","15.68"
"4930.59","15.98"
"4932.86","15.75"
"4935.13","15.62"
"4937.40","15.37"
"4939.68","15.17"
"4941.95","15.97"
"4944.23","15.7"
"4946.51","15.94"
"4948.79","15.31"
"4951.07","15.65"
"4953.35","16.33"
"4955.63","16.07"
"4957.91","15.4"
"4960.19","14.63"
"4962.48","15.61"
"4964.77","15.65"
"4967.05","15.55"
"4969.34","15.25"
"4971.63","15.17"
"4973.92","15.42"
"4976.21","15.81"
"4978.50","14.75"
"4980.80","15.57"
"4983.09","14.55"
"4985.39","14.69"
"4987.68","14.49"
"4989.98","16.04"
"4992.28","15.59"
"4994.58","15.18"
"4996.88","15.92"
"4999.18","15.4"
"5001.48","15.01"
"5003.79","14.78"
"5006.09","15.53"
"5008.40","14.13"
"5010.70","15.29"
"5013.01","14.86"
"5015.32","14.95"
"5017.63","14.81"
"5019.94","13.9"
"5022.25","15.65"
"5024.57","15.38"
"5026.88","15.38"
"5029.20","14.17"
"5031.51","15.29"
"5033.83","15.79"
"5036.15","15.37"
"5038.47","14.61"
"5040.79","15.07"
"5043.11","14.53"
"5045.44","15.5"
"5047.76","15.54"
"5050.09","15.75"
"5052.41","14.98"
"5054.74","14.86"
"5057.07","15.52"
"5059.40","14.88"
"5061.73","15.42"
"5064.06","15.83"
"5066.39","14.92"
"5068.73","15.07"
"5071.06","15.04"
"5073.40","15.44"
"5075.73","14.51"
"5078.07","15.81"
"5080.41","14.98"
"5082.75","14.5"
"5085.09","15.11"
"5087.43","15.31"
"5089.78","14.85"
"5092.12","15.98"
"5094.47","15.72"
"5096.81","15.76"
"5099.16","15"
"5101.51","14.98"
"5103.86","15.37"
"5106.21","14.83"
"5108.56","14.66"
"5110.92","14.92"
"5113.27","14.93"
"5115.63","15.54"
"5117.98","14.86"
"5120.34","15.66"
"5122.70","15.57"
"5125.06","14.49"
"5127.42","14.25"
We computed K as -0.5 AA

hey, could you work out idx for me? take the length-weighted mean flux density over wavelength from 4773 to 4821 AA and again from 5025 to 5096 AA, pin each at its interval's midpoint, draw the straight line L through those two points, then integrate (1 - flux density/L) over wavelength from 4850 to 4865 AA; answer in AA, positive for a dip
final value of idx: 3.0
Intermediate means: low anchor 16.1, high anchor 15.2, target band 12.7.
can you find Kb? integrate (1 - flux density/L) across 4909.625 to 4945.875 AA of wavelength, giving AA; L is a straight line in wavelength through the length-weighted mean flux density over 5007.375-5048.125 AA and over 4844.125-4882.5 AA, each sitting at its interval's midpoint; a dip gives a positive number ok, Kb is -3.23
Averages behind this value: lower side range 13.7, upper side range 15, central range 15.5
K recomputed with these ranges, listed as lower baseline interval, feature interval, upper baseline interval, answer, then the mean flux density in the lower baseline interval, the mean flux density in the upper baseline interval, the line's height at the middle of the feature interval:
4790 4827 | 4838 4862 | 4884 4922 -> 1.9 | 16.1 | 15.4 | 15.8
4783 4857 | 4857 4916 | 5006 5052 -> 4.6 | 15.8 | 15.1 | 15.6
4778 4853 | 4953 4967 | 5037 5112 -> 0.0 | 16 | 15.2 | 15.5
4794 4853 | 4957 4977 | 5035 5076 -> 0.1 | 15.9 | 15.2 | 15.4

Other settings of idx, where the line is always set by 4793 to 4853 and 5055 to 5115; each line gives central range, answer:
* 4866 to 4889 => 1.9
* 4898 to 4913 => 0.2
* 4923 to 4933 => -0.1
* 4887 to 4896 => 0.3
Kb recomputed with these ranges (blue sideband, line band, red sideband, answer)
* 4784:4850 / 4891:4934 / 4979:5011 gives 0.19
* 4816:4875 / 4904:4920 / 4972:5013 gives -0.59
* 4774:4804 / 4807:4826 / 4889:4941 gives -0.06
